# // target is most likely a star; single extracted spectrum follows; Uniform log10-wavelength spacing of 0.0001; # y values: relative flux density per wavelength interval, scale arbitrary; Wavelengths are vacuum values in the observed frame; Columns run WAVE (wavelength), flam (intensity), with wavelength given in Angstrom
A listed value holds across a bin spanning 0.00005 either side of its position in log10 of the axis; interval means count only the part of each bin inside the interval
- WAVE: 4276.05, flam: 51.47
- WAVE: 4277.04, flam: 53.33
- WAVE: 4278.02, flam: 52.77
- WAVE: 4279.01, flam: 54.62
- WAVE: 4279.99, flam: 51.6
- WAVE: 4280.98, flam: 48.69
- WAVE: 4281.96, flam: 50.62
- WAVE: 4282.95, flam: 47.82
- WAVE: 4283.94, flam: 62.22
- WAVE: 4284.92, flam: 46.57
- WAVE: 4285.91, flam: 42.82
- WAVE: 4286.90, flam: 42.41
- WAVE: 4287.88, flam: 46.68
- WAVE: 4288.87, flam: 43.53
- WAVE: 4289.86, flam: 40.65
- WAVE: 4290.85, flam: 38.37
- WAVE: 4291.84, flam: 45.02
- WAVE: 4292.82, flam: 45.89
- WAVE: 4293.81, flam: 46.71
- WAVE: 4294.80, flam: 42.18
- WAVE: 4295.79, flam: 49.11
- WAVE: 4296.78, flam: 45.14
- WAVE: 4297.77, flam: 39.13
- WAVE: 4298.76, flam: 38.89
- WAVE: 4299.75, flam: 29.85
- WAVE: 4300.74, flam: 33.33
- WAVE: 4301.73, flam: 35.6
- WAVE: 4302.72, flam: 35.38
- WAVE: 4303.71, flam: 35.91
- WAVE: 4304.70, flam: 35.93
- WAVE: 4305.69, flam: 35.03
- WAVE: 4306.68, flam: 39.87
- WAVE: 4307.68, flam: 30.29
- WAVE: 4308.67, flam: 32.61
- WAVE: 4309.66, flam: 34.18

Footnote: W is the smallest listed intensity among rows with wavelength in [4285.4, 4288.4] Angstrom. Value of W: 42.41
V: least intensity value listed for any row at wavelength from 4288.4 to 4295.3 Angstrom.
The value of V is 38.37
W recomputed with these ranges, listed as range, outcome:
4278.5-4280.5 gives 51.6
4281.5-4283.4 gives 47.82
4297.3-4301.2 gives 29.85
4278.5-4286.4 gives 42.82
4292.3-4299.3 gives 38.89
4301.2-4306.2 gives 35.03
